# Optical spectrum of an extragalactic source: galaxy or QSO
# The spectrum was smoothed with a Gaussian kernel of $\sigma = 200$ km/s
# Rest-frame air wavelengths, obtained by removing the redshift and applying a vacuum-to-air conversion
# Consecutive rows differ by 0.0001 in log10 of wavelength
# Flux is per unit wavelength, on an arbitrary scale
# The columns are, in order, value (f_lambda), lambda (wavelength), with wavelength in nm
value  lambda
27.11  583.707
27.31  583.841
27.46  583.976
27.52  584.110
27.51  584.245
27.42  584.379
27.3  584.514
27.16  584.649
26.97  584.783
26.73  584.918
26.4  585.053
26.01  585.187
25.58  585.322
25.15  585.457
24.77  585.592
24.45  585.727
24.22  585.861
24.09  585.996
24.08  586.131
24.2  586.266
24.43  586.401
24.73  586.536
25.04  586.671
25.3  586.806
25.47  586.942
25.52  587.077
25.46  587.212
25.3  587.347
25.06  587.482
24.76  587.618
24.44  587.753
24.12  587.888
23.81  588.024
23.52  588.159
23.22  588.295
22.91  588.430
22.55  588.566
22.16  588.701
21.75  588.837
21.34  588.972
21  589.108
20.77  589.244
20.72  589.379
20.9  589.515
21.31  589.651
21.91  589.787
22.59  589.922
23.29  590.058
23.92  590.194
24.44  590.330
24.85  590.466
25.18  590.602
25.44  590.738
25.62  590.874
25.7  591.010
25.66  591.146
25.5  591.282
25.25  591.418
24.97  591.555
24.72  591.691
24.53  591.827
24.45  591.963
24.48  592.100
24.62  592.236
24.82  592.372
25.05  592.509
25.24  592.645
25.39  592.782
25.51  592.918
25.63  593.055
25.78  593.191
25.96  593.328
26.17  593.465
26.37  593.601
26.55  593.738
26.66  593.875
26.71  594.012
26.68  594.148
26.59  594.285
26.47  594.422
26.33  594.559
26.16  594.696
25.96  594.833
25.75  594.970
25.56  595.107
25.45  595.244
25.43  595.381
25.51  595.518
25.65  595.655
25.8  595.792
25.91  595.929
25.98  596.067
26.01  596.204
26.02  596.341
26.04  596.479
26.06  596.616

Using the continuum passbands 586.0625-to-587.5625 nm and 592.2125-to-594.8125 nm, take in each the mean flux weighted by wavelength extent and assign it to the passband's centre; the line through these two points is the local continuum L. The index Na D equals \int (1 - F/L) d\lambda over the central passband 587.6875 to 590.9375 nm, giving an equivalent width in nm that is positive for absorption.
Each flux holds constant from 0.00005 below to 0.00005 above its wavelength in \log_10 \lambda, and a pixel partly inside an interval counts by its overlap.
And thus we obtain 0.30 nm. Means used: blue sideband 25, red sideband 26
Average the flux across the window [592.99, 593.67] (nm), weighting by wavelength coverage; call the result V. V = 26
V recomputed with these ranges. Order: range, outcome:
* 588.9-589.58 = 21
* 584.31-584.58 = 27.4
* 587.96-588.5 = 23.4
